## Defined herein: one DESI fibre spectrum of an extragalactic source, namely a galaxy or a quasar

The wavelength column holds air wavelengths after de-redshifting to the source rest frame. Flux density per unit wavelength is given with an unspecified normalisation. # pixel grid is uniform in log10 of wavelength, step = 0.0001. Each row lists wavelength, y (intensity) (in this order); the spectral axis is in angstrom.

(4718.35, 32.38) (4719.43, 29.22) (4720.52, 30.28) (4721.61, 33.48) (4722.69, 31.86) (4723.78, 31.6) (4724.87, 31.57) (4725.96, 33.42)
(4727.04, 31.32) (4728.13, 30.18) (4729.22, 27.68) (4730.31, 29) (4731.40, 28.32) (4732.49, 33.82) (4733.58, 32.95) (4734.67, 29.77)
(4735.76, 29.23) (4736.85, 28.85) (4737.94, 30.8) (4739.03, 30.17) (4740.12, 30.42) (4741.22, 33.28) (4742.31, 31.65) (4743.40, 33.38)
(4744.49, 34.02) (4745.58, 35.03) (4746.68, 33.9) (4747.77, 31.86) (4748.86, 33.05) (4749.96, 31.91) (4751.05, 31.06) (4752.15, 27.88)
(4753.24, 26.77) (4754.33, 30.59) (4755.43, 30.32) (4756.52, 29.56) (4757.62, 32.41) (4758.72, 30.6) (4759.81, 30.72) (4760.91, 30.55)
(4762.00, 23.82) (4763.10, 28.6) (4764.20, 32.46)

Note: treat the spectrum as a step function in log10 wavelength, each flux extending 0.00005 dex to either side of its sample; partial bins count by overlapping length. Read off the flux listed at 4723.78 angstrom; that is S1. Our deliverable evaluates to 31.6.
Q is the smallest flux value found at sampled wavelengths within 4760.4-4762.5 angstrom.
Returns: 23.82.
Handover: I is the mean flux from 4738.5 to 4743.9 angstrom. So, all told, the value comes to 31.8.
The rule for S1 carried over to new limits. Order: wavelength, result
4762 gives 23.82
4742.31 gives 31.65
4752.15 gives 27.88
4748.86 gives 33.05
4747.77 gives 31.86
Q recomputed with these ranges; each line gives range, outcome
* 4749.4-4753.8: 26.77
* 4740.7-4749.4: 31.65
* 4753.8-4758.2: 29.56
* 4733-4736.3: 29.23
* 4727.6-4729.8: 27.68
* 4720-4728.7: 30.18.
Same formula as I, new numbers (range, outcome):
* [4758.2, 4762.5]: 29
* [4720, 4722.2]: 32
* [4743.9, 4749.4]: 33.6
